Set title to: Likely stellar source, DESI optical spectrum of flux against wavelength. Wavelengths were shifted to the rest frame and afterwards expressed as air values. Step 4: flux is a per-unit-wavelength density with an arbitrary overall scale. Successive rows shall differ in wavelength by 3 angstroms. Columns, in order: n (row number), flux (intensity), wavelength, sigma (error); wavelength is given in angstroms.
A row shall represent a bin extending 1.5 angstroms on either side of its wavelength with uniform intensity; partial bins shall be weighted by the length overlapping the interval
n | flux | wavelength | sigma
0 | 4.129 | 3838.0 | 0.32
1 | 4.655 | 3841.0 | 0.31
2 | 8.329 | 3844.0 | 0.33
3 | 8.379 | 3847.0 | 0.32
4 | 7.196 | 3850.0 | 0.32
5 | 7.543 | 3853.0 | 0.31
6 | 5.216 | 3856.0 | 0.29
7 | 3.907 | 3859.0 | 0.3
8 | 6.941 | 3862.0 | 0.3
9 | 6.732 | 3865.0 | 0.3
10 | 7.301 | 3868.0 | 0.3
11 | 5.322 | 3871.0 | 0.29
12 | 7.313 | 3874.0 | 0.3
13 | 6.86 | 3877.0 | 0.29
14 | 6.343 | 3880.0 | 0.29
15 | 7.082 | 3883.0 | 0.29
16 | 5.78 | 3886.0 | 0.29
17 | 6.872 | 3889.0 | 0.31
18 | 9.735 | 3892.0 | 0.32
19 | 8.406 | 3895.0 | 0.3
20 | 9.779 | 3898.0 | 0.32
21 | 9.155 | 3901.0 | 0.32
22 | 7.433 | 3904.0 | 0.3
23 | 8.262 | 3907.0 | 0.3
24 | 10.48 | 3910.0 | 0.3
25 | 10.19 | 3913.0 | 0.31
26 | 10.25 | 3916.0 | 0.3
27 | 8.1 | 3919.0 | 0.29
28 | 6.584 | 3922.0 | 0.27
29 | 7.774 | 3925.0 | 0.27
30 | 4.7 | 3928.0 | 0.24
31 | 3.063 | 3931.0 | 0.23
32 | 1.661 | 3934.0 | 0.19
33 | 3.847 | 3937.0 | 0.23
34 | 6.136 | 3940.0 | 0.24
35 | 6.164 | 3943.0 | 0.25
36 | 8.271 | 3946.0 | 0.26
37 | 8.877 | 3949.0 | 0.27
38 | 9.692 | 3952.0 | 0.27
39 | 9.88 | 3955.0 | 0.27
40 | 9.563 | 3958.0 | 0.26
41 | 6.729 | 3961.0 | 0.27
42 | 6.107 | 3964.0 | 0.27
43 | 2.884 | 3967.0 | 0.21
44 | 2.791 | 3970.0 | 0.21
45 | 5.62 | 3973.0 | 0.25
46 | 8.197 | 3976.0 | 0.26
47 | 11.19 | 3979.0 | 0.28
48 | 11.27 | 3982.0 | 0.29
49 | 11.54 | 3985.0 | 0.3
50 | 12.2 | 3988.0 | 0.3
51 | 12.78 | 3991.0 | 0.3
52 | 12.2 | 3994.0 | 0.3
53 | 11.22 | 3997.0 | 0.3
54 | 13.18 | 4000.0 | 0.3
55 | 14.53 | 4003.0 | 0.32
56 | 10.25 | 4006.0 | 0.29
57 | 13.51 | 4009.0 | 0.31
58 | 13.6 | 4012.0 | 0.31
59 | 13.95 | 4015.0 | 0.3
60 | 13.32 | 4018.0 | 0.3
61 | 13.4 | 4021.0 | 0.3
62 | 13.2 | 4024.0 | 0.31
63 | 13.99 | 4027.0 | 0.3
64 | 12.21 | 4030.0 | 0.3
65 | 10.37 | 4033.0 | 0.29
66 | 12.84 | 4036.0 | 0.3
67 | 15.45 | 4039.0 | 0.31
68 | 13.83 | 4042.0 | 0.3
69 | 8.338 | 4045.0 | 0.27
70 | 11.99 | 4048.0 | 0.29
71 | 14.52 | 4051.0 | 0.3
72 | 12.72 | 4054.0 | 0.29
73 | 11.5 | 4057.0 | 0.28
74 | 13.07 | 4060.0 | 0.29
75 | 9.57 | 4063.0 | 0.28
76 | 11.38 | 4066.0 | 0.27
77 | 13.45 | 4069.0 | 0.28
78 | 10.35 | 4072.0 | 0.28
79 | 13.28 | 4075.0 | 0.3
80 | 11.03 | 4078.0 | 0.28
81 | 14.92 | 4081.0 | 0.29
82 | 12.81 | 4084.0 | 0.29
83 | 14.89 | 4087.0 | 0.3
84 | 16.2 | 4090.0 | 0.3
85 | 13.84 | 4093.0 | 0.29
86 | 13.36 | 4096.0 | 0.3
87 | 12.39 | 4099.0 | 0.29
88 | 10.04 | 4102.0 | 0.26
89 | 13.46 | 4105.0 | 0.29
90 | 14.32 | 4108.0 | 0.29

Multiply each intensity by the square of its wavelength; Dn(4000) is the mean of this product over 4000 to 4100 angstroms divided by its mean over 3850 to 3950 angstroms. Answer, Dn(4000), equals 1.97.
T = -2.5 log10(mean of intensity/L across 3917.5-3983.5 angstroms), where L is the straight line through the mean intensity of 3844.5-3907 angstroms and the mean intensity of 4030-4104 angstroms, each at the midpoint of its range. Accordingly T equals 0.35 mag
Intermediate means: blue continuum 7.21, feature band 6.78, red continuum 12.6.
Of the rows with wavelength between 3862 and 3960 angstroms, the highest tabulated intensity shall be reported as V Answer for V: 10.48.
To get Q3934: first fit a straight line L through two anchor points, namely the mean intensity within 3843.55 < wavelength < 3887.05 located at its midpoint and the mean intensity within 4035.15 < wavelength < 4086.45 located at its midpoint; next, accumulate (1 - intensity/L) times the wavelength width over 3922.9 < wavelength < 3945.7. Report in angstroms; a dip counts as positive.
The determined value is 9.7 angstroms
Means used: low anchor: 6.65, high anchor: 12.5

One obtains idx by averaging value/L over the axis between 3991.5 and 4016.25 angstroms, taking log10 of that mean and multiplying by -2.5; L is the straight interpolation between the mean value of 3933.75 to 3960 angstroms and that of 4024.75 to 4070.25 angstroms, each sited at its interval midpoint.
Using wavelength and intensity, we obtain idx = -0.25 mag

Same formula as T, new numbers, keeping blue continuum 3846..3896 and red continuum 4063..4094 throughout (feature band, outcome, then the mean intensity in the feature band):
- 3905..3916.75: -0.20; 9.67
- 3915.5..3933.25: 0.30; 6.33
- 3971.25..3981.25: 0.19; 8.42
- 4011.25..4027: -0.20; 13.5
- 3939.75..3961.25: 0.11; 8.37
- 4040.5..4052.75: -0.01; 12.2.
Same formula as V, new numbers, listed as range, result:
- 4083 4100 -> 16.2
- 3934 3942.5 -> 6.136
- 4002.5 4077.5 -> 15.45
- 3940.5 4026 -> 14.53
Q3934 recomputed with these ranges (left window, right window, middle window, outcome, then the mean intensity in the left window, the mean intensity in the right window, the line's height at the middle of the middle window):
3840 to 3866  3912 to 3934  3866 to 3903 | -4.5 angstroms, 6.58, 6.79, 6.67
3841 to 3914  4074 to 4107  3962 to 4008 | 3.4 angstroms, 7.45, 13.3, 10.4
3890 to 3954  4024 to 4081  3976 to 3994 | -3.0 angstroms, 7.56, 12.3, 9.86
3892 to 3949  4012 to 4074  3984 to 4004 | -3.9 angstroms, 7.35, 12.5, 10.4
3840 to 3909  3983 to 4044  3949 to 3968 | 5.1 angstroms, 7.2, 12.8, 10.6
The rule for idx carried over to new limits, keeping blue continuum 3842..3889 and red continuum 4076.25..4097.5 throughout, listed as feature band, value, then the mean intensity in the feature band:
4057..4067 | 0.15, 11.4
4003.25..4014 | -0.13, 12.8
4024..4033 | -0.06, 12.7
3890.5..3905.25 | -0.16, 8.93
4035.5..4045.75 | -0.05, 12.9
